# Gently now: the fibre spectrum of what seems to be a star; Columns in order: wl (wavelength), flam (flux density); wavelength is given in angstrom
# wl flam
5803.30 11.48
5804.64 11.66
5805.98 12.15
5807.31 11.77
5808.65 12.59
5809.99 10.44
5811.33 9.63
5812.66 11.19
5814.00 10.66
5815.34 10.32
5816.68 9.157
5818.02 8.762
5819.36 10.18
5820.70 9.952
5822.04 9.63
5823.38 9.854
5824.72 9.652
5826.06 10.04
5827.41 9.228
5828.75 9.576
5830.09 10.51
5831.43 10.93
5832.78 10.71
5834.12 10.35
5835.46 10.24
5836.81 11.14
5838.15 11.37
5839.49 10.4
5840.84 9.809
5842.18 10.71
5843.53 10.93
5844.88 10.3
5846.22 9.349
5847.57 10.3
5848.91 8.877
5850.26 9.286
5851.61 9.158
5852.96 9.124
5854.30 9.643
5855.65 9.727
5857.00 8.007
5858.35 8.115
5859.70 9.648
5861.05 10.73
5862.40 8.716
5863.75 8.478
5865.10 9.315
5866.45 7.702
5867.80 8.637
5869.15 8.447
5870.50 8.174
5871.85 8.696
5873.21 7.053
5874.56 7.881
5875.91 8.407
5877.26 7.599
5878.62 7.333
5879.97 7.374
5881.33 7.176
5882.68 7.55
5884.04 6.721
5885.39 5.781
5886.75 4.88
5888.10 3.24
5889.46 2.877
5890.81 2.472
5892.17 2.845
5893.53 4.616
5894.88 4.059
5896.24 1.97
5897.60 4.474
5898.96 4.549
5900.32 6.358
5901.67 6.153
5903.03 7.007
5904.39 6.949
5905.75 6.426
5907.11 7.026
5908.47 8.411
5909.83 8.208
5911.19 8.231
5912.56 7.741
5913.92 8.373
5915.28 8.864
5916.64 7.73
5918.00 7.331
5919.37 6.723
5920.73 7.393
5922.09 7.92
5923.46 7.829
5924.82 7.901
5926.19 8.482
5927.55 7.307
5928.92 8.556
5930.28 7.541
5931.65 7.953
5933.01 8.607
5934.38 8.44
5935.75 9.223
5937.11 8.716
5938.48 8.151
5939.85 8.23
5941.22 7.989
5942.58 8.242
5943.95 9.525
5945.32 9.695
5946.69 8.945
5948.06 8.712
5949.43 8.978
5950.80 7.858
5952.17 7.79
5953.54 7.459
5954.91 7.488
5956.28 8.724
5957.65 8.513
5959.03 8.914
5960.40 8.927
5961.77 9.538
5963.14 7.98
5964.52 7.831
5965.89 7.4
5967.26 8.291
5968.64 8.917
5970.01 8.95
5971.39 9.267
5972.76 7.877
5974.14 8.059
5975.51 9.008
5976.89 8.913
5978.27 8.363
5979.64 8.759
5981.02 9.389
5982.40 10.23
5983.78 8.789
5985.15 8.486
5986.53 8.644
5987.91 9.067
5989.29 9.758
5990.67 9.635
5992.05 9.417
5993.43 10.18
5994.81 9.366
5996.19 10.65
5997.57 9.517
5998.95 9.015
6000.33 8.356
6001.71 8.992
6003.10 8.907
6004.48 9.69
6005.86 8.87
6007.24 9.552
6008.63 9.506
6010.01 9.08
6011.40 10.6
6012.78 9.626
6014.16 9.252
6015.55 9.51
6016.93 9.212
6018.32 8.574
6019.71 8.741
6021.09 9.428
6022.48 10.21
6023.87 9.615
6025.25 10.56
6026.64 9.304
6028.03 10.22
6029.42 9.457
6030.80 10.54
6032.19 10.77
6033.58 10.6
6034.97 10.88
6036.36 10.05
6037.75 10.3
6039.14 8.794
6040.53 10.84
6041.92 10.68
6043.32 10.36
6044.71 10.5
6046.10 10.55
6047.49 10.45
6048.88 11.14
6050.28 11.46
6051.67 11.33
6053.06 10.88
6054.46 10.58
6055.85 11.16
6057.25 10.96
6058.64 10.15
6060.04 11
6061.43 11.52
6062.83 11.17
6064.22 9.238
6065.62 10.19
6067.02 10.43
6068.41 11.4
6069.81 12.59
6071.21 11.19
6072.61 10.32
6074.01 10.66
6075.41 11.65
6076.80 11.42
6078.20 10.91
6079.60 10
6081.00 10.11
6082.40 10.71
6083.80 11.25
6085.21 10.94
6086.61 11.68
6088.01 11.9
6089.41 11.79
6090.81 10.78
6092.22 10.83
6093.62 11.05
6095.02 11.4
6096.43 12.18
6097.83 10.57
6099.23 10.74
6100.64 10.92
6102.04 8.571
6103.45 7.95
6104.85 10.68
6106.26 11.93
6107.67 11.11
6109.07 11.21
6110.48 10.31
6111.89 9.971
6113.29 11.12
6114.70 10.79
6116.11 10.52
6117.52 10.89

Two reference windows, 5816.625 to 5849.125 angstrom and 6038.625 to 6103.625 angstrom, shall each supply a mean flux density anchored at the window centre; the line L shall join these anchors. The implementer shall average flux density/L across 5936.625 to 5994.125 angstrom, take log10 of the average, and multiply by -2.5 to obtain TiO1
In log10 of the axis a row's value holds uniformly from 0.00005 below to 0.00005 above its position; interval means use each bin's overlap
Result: 0.204 mag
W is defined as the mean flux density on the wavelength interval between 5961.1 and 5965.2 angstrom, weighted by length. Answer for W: 8.44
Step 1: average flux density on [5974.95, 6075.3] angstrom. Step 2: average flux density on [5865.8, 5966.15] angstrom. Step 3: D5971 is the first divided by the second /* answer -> 1.35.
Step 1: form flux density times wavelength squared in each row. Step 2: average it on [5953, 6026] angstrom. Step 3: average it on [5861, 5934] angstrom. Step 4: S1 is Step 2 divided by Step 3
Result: 1.3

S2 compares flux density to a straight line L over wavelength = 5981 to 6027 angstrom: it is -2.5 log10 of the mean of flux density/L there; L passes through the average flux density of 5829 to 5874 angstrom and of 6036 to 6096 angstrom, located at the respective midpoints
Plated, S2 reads 0.117 mag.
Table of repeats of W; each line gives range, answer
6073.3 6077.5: 11.3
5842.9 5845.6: 10.6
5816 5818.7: 8.96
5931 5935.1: 8.34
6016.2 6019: 8.91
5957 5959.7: 8.69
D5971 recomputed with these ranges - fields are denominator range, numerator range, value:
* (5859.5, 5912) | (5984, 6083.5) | 1.51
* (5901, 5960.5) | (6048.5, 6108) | 1.35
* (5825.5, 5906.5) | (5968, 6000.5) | 1.15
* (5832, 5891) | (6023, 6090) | 1.26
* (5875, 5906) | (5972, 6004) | 1.65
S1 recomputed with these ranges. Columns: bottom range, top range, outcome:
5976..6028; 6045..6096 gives 1.20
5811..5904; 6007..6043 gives 1.26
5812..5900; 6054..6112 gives 1.40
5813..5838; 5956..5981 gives 0.89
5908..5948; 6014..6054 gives 1.28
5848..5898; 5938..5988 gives 1.23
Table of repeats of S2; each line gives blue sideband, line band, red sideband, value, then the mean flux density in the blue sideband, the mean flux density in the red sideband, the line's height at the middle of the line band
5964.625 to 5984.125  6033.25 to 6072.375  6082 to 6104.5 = -0.06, 8.7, 10.8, 10.1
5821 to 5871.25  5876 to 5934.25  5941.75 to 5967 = 0.33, 9.64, 8.47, 9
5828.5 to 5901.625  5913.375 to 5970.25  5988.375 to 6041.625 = 0.07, 7.97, 9.68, 8.85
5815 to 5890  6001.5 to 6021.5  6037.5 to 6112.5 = 0.10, 8.89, 10.8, 10.2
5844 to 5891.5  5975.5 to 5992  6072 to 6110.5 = 0.04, 7.92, 10.9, 9.44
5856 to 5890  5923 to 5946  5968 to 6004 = 0.00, 7.58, 9.1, 8.41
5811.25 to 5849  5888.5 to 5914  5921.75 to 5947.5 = 0.50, 10.2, 8.39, 8.95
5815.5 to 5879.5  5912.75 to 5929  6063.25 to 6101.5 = 0.25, 9.4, 11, 9.9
